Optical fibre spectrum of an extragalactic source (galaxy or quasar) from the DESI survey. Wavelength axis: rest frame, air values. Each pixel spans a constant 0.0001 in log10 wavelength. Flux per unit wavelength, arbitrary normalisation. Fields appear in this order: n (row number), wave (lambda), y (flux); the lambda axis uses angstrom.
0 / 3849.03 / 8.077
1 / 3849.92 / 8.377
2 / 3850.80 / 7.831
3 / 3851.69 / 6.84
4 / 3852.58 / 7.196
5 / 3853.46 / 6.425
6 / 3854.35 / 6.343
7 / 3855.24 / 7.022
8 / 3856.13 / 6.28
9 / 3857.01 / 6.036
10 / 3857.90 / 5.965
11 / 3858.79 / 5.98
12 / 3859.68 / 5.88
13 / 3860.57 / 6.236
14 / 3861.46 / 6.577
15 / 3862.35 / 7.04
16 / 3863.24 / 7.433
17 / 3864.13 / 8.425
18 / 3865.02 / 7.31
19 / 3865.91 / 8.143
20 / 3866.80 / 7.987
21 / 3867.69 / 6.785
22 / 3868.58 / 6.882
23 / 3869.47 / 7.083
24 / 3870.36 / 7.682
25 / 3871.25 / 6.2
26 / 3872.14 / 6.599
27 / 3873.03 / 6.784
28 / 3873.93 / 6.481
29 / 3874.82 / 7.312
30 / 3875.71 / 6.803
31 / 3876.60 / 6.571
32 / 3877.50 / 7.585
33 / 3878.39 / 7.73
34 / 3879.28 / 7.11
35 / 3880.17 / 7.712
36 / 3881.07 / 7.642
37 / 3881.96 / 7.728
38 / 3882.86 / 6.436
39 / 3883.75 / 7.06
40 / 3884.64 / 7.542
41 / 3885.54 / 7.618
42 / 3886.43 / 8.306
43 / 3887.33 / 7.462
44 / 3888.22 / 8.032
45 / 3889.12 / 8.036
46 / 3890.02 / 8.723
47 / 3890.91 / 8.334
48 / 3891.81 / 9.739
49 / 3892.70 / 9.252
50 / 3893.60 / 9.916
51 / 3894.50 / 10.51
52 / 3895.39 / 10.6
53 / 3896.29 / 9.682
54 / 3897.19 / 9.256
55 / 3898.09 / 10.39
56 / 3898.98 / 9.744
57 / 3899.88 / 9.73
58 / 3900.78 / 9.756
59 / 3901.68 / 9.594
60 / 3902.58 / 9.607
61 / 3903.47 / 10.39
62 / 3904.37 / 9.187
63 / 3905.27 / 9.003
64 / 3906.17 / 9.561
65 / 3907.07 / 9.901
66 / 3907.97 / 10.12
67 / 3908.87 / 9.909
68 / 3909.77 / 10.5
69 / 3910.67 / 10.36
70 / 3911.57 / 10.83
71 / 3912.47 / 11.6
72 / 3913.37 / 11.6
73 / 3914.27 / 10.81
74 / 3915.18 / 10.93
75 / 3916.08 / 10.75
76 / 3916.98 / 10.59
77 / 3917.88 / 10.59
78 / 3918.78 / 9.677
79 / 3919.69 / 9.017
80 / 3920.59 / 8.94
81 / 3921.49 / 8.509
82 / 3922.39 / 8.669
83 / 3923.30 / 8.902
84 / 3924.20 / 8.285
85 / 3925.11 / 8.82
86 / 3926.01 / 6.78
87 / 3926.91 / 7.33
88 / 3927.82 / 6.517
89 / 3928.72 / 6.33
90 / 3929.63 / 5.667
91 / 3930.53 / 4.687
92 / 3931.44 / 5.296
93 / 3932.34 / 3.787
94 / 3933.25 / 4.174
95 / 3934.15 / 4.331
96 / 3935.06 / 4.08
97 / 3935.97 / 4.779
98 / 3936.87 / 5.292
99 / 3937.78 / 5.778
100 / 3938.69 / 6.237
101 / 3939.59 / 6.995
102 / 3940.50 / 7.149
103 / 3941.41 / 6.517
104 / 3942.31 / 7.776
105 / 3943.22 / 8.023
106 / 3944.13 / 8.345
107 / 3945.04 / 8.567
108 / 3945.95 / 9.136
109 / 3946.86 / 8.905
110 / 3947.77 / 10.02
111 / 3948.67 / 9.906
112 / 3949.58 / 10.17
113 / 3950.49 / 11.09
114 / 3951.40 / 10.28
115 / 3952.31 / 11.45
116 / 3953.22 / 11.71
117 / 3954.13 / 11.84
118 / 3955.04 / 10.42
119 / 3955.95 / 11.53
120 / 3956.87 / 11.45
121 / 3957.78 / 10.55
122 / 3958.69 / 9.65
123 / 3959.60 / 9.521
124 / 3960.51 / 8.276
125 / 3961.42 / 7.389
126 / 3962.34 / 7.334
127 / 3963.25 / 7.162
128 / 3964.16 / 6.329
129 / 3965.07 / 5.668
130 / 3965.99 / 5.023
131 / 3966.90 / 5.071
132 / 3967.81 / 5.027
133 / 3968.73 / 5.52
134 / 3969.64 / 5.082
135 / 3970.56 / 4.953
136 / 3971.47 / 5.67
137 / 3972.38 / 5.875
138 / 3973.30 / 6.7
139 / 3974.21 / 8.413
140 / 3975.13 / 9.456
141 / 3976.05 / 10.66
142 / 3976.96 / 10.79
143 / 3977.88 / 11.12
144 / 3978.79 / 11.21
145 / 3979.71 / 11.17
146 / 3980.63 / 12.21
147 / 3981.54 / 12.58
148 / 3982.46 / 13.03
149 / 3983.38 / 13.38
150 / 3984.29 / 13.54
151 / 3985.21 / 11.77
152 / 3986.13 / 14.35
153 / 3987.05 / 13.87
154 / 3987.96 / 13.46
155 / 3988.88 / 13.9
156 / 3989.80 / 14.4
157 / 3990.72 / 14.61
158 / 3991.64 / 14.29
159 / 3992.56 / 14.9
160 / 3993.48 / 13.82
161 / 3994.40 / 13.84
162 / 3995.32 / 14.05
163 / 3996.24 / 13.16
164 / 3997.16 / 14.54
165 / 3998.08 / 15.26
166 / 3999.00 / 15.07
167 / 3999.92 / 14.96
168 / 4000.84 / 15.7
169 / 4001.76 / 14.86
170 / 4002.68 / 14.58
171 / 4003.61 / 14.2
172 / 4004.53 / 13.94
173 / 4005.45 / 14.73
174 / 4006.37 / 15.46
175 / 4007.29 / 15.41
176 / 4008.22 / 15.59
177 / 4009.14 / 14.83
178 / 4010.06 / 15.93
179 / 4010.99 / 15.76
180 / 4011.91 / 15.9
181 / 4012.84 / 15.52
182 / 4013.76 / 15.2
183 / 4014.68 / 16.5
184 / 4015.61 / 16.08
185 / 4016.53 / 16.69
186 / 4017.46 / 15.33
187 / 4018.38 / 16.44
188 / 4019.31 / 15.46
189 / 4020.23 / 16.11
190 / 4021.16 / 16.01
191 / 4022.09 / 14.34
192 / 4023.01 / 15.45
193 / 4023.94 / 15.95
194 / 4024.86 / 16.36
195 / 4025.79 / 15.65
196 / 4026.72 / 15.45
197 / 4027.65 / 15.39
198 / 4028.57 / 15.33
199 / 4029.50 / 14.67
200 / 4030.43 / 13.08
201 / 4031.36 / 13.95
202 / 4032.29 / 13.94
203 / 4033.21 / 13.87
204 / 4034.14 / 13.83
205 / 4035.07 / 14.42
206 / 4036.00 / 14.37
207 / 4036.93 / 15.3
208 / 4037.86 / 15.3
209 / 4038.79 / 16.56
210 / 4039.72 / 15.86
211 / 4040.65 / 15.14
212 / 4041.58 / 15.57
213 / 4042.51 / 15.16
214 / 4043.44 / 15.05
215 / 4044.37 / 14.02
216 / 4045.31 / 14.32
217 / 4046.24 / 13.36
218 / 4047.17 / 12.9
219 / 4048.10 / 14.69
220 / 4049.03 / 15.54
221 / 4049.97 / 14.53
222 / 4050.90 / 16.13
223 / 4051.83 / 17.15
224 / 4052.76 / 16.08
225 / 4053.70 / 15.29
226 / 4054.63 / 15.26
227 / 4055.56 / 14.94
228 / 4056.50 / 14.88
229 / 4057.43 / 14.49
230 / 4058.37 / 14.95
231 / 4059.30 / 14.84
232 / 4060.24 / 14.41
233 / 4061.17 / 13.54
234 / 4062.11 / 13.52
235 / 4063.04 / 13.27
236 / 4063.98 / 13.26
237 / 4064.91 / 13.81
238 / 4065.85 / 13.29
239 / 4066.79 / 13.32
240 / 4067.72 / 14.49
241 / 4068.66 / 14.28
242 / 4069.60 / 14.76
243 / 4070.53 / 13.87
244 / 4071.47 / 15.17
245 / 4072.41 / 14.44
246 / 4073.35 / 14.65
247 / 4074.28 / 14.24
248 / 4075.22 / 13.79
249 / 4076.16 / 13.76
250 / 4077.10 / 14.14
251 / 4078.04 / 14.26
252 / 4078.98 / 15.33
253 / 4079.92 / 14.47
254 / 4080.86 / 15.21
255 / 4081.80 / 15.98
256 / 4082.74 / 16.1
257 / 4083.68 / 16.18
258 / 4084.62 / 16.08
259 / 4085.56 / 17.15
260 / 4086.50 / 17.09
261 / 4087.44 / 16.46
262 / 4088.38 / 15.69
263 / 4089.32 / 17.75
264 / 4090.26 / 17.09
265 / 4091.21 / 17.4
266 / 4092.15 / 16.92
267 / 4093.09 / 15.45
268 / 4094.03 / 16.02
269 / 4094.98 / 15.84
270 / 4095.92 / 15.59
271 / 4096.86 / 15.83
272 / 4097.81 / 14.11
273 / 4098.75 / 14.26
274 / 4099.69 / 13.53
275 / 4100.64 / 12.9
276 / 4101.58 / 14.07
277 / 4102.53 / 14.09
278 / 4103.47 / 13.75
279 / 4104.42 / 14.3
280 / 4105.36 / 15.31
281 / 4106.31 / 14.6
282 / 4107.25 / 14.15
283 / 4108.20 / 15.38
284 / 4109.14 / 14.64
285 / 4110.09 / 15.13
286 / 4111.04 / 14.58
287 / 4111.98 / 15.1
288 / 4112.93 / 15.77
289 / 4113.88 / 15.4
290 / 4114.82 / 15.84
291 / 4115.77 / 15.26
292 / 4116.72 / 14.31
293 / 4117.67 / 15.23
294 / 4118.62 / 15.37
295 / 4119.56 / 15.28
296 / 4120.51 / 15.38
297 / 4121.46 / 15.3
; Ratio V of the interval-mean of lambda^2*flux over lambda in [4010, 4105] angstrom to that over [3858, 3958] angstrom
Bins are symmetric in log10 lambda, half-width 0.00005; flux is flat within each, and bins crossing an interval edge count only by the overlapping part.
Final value 1.94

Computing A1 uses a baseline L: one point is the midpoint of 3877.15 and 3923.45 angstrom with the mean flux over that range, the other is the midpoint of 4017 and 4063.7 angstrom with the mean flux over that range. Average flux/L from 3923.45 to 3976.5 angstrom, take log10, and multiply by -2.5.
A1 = 0.43 mag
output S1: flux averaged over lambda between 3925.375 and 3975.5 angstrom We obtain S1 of 7.48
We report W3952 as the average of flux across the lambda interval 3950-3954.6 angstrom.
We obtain 11.3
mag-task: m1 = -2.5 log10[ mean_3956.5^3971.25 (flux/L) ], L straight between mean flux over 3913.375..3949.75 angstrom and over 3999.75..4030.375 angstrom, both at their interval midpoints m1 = 0.44 mag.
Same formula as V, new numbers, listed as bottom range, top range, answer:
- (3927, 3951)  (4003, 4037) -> 2.28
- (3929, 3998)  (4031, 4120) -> 1.68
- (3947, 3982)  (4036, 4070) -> 1.73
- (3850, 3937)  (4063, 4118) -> 2.07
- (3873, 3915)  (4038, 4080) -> 1.77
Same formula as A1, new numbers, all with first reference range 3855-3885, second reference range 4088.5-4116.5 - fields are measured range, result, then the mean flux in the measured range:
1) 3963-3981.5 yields 0.341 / 7.78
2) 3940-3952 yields 0.087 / 8.94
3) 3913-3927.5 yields -0.072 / 9.34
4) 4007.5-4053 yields -0.205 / 15.2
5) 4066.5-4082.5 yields -0.025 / 14.5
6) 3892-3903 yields -0.229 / 9.83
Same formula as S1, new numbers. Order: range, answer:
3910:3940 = 7.8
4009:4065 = 15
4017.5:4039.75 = 15.1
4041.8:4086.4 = 14.7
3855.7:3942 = 7.96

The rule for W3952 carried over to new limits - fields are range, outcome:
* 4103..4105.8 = 14.5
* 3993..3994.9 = 13.8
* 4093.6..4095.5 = 15.9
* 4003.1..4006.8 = 14.6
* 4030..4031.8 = 13.5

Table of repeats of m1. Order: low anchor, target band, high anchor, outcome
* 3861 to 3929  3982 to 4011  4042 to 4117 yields -0.19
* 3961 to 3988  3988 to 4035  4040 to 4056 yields -0.24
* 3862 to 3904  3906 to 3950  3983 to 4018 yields 0.27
